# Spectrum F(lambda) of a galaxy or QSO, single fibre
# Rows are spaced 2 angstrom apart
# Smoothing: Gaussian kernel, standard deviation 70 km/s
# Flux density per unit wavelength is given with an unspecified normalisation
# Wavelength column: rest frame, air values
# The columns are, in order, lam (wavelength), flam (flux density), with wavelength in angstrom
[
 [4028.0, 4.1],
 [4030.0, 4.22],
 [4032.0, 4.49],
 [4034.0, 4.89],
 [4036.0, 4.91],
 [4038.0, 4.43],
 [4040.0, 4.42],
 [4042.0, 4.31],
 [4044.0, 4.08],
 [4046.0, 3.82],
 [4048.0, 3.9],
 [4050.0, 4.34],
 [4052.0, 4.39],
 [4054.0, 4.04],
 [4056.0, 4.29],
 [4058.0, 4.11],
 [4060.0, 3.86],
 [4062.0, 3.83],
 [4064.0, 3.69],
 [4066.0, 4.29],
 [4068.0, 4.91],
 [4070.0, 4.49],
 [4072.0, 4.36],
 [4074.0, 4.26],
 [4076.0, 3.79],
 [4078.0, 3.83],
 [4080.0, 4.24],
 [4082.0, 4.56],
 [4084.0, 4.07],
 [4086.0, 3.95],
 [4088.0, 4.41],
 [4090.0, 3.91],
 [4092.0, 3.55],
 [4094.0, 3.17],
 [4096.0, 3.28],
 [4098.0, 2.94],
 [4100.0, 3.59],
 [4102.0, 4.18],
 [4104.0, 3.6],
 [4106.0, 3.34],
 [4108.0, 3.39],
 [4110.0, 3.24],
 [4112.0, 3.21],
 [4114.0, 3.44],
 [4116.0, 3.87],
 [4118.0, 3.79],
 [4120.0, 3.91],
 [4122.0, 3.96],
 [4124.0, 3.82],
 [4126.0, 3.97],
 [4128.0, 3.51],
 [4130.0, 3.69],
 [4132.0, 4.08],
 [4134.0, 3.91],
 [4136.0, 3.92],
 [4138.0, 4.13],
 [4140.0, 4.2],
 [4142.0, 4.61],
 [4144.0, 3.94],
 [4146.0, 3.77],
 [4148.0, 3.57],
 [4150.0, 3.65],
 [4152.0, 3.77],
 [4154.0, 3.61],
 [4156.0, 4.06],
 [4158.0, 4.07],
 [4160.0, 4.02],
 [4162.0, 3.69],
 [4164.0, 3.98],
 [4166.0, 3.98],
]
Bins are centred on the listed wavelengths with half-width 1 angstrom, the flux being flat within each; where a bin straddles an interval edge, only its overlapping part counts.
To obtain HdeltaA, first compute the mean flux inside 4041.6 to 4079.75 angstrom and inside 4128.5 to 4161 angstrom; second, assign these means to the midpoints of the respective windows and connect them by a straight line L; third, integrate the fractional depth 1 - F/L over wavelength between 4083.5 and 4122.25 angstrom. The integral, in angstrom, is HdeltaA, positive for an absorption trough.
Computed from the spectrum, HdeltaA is 3.89 angstrom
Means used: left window 4.14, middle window 3.63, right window 3.93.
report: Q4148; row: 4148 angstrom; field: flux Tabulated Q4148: 3.57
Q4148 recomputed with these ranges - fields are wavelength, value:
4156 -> 4.06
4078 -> 3.83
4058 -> 4.11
